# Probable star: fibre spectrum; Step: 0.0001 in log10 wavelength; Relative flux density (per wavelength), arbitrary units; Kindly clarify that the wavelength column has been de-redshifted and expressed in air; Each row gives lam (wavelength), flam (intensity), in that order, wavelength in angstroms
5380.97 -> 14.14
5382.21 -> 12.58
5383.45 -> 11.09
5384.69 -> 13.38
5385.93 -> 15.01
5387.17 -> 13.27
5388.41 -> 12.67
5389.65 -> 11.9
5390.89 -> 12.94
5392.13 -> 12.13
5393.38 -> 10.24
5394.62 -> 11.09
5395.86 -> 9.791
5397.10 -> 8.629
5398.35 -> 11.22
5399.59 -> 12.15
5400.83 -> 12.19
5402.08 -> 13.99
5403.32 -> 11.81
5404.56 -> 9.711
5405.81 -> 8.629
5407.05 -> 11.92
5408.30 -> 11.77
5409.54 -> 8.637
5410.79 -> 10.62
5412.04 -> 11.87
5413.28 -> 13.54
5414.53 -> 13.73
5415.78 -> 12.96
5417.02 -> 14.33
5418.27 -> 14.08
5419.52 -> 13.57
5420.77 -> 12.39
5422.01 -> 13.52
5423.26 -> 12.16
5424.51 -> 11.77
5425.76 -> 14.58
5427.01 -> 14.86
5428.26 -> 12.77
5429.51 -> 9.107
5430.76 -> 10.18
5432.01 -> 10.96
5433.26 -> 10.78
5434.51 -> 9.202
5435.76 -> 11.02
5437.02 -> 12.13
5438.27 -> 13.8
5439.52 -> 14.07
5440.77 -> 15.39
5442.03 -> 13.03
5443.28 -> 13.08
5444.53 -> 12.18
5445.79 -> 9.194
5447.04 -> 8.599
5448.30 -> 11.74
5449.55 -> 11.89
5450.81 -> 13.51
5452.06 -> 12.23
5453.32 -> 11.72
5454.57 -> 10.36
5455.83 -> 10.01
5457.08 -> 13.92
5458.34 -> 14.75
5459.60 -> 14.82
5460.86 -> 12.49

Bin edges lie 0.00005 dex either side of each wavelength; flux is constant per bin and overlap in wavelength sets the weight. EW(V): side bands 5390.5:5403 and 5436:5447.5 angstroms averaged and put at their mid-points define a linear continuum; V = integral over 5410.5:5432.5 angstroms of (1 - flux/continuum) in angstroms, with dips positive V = -1.3 angstroms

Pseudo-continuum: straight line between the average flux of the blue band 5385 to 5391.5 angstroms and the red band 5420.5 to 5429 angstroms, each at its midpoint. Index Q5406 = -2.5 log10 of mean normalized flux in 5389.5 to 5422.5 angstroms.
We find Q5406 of 0.12 mag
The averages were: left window 13.2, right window 13.1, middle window 11.8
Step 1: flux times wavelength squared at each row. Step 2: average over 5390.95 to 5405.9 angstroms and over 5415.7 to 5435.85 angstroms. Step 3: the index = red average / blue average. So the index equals 1.1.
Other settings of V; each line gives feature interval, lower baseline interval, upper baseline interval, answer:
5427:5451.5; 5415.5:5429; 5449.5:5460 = 2.1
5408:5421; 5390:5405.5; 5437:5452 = -0.9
